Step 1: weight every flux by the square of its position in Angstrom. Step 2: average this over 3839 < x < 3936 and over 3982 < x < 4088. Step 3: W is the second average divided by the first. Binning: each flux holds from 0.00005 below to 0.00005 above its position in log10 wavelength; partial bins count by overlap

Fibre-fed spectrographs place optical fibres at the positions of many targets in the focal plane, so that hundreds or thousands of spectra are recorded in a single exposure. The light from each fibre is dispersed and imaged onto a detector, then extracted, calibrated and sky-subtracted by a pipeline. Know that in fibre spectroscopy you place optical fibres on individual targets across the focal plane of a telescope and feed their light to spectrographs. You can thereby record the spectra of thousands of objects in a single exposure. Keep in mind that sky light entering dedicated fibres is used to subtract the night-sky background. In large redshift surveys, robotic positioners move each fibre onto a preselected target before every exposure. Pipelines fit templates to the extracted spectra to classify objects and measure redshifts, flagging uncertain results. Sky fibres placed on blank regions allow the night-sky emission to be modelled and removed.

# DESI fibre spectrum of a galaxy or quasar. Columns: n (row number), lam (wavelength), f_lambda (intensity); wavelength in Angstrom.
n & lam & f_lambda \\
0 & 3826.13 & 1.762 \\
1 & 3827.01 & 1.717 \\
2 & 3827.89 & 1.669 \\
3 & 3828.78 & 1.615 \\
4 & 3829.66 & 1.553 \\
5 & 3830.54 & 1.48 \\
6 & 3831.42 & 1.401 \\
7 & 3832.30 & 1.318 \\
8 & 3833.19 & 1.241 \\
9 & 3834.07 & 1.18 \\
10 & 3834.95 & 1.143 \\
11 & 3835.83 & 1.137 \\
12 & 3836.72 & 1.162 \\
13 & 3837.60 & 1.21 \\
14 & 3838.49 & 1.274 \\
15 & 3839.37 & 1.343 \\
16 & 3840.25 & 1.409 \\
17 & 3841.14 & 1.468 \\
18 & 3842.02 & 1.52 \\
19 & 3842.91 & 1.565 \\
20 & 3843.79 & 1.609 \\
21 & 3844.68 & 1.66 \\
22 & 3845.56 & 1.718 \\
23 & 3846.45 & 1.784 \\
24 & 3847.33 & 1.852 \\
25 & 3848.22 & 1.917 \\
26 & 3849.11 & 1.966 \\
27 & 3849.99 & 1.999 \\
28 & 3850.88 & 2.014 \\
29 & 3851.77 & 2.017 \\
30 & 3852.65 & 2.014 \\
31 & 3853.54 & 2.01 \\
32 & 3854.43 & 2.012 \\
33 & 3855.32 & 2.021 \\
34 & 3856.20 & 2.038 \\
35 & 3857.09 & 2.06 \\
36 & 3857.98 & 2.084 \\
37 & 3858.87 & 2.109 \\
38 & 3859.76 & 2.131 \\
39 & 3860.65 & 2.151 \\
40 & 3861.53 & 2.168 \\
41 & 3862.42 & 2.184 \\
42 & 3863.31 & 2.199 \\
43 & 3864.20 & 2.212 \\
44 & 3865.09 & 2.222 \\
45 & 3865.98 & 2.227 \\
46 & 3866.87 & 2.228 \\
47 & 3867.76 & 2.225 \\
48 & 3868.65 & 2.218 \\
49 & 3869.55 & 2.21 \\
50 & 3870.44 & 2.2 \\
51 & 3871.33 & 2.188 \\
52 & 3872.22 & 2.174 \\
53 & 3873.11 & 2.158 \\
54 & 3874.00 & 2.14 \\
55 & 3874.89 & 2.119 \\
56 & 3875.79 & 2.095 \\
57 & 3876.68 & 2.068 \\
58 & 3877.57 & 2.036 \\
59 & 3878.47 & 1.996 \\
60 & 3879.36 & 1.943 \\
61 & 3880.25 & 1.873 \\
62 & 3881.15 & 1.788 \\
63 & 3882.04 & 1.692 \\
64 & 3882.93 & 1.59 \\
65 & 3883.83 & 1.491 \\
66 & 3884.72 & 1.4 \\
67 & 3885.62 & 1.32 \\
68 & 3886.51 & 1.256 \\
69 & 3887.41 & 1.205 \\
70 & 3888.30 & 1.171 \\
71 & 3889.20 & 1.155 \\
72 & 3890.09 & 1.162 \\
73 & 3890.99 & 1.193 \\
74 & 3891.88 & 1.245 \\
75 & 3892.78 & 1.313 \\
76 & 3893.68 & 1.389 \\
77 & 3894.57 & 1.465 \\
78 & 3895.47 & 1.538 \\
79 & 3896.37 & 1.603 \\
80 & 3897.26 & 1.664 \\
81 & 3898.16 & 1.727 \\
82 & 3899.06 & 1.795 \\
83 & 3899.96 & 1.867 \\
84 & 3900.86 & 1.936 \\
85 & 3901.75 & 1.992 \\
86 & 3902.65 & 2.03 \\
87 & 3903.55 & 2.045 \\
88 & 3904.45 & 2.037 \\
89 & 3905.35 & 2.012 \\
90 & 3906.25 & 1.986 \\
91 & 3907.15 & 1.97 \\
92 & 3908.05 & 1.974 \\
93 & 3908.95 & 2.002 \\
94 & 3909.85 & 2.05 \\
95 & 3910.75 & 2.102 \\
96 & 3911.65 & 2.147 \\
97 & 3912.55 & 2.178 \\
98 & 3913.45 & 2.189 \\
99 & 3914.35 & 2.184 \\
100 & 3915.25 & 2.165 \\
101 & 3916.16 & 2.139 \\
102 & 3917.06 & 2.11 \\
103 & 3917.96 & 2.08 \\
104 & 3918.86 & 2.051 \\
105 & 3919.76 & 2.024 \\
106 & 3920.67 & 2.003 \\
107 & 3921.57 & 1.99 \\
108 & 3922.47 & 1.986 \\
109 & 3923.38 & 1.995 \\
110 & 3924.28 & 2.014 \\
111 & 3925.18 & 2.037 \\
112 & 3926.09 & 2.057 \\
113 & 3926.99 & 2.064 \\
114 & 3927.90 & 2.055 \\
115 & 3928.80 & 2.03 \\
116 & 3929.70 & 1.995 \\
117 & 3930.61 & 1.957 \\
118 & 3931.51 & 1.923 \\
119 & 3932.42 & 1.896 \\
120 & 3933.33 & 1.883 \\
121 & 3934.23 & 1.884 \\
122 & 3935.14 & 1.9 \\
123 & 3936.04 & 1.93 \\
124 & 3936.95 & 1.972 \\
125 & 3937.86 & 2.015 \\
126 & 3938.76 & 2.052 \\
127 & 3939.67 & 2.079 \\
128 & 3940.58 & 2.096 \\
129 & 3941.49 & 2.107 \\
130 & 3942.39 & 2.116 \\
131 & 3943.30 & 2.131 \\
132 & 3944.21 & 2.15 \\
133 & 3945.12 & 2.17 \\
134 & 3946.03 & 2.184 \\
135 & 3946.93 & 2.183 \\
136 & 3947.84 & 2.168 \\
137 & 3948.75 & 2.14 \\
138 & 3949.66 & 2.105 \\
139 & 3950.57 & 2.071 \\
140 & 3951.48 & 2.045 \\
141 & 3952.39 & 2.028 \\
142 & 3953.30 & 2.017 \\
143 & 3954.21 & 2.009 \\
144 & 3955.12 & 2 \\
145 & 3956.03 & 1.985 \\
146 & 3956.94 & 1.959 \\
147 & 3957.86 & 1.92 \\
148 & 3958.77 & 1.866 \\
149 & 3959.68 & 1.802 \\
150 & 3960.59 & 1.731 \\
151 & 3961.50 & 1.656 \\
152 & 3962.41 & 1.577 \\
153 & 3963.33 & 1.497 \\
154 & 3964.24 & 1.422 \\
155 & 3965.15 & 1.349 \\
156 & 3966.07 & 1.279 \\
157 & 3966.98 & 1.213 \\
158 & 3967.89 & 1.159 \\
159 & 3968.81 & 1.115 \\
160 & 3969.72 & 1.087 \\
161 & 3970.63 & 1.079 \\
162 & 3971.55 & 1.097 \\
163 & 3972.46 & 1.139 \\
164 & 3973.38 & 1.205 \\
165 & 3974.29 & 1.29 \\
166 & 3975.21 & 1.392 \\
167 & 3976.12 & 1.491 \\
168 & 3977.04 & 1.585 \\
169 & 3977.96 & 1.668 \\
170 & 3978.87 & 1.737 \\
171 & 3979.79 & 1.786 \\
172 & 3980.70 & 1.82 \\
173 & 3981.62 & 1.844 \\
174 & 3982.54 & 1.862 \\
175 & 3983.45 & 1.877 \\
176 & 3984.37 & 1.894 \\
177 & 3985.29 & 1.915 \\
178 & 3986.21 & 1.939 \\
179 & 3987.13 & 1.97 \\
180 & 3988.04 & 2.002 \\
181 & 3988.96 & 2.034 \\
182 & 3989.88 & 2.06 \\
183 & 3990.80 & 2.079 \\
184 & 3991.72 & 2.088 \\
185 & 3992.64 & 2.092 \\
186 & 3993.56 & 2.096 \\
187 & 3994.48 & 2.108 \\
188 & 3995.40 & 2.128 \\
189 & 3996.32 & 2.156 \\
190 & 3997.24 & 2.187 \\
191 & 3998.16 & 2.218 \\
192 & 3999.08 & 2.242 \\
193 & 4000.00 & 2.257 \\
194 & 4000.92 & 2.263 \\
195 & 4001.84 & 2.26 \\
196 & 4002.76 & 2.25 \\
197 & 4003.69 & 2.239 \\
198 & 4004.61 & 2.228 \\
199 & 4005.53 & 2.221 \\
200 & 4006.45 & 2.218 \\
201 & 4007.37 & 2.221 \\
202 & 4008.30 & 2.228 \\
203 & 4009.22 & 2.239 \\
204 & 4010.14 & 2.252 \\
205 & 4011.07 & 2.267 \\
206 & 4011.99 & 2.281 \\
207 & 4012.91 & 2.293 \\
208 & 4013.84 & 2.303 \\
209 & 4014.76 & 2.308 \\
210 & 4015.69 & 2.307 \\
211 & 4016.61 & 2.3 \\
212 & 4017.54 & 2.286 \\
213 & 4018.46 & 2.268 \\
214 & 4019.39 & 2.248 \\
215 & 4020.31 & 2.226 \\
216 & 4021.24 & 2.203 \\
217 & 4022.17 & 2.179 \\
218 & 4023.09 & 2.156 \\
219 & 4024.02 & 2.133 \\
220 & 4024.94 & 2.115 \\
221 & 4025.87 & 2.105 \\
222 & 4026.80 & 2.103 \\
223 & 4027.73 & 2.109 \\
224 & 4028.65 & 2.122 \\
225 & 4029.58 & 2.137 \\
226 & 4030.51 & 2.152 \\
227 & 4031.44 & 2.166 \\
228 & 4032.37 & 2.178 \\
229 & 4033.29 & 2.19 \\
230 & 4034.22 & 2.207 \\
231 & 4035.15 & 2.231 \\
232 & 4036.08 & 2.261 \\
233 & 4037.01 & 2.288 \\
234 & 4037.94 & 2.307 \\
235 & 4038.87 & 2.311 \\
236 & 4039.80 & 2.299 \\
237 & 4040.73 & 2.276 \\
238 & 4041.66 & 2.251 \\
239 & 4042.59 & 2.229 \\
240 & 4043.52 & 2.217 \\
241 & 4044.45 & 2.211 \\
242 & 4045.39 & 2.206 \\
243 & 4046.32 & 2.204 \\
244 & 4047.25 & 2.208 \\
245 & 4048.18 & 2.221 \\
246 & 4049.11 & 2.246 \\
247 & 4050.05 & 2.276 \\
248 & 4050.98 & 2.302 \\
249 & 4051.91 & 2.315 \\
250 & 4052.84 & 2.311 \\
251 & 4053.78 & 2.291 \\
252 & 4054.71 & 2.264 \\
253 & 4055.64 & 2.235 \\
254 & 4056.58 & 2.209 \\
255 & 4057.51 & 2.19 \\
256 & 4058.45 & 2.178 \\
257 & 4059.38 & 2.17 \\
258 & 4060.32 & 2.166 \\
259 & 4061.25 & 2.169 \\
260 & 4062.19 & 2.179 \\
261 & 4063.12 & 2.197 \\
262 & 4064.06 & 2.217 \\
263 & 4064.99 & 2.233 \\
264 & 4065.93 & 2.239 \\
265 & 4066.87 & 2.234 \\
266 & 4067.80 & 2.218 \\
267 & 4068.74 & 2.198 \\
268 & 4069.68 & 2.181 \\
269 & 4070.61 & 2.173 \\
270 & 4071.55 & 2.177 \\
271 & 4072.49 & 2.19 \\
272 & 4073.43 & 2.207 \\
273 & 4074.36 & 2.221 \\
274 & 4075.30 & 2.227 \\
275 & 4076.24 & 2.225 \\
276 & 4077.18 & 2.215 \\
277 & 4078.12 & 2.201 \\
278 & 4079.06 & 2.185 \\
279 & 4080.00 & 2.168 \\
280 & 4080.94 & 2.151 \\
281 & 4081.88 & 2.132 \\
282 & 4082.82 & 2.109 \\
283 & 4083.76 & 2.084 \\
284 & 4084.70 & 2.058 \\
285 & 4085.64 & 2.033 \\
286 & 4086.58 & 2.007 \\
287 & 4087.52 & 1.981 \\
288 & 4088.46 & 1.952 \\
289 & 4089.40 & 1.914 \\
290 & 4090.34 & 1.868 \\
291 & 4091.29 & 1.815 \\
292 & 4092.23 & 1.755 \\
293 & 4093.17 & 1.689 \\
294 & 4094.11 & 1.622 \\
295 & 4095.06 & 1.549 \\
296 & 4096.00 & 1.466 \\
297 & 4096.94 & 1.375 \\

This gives 1.24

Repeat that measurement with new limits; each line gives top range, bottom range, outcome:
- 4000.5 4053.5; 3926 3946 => 1.15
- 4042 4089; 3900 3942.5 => 1.16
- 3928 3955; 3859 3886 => 1.05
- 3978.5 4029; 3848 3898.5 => 1.23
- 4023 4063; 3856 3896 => 1.31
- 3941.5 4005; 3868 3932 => 1.03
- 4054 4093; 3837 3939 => 1.24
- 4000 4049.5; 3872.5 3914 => 1.35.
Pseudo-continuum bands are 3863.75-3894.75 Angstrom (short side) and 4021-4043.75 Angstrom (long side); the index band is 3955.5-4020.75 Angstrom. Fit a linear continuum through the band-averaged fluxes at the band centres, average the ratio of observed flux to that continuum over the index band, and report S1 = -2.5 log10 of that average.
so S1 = 0.10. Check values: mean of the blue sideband 1.78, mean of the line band 1.9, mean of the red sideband 2.2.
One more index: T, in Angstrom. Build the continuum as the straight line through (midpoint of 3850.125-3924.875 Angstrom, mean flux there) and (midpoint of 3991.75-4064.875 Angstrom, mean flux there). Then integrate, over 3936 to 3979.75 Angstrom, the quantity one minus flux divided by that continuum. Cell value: 6.7 Angstrom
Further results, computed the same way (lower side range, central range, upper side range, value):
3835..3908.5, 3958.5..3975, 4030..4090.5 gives 5.28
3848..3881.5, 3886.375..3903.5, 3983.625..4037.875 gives 4.72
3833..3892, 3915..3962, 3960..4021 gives -4.12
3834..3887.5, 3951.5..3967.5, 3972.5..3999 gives 1.16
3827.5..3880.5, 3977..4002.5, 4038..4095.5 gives 0.30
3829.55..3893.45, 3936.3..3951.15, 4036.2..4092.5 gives -1.37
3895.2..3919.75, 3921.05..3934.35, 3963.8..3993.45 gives -0.73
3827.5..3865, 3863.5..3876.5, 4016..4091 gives -2.90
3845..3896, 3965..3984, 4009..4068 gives 5.94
